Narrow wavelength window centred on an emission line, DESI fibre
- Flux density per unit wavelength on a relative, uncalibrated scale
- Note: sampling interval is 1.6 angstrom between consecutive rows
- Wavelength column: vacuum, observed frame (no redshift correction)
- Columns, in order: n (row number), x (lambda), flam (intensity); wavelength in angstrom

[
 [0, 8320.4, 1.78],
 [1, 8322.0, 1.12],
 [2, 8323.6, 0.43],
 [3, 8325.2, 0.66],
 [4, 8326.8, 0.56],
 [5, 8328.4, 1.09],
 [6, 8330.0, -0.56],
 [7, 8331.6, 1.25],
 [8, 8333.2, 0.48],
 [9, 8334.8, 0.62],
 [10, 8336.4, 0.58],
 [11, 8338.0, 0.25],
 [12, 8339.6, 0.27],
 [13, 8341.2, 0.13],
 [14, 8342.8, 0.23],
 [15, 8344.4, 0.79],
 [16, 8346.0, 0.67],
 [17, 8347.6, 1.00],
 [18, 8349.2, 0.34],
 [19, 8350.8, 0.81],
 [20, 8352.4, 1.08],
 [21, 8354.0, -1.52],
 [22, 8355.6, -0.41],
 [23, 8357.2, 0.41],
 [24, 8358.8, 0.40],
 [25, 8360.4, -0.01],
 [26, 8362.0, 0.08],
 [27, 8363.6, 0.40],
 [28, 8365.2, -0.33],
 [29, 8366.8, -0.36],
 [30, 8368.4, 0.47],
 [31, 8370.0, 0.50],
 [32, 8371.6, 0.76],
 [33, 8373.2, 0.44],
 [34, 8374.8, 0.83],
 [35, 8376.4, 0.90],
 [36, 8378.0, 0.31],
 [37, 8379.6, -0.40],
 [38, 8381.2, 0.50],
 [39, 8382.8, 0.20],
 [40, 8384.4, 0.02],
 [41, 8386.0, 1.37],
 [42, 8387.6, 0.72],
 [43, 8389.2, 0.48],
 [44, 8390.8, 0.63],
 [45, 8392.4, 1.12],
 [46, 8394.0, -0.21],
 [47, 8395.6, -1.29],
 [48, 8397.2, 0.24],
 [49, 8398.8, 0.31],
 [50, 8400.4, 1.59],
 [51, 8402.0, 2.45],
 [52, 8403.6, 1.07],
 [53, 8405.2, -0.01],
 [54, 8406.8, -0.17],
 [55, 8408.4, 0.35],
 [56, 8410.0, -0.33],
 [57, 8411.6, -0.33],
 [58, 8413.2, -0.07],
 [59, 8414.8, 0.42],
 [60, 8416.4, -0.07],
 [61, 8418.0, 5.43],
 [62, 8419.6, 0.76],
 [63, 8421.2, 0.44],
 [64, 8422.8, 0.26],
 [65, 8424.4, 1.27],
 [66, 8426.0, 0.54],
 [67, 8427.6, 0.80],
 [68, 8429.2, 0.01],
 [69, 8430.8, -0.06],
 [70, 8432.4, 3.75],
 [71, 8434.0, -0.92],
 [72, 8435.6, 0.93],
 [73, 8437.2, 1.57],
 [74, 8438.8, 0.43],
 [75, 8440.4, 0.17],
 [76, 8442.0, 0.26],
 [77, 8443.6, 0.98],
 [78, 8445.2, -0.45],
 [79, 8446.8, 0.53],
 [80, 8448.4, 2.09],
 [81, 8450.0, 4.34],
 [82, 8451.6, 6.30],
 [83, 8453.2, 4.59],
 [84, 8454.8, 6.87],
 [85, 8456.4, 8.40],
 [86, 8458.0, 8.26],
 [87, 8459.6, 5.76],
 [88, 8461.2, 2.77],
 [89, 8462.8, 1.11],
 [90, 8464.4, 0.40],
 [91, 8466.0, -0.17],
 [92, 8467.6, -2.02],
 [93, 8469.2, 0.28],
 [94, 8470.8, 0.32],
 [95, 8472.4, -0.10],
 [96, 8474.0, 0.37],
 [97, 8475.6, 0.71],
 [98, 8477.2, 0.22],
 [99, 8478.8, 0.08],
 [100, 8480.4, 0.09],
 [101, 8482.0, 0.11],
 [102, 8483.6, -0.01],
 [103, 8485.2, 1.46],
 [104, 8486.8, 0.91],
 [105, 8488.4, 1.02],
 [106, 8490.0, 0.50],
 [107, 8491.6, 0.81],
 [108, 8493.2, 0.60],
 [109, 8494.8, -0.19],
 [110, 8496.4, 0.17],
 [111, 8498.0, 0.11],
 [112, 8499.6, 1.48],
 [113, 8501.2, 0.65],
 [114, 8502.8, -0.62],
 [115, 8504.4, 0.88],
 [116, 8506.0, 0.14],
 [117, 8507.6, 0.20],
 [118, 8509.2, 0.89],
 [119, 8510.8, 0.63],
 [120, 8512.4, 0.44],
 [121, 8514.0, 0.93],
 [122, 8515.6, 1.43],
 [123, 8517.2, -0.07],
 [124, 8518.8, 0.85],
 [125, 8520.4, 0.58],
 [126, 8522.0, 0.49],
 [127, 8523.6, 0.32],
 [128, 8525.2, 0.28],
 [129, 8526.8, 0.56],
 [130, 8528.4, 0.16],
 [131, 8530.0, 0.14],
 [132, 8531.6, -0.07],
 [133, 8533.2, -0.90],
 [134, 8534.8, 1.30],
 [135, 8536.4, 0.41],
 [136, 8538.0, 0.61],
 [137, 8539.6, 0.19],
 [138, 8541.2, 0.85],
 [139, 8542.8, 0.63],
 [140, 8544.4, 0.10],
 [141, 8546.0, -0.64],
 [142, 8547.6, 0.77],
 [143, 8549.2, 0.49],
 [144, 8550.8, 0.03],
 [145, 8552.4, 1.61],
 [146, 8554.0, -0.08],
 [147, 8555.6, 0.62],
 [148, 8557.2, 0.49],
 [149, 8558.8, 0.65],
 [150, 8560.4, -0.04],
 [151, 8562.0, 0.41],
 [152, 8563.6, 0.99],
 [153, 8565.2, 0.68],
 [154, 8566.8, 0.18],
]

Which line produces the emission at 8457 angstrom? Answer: [O II]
